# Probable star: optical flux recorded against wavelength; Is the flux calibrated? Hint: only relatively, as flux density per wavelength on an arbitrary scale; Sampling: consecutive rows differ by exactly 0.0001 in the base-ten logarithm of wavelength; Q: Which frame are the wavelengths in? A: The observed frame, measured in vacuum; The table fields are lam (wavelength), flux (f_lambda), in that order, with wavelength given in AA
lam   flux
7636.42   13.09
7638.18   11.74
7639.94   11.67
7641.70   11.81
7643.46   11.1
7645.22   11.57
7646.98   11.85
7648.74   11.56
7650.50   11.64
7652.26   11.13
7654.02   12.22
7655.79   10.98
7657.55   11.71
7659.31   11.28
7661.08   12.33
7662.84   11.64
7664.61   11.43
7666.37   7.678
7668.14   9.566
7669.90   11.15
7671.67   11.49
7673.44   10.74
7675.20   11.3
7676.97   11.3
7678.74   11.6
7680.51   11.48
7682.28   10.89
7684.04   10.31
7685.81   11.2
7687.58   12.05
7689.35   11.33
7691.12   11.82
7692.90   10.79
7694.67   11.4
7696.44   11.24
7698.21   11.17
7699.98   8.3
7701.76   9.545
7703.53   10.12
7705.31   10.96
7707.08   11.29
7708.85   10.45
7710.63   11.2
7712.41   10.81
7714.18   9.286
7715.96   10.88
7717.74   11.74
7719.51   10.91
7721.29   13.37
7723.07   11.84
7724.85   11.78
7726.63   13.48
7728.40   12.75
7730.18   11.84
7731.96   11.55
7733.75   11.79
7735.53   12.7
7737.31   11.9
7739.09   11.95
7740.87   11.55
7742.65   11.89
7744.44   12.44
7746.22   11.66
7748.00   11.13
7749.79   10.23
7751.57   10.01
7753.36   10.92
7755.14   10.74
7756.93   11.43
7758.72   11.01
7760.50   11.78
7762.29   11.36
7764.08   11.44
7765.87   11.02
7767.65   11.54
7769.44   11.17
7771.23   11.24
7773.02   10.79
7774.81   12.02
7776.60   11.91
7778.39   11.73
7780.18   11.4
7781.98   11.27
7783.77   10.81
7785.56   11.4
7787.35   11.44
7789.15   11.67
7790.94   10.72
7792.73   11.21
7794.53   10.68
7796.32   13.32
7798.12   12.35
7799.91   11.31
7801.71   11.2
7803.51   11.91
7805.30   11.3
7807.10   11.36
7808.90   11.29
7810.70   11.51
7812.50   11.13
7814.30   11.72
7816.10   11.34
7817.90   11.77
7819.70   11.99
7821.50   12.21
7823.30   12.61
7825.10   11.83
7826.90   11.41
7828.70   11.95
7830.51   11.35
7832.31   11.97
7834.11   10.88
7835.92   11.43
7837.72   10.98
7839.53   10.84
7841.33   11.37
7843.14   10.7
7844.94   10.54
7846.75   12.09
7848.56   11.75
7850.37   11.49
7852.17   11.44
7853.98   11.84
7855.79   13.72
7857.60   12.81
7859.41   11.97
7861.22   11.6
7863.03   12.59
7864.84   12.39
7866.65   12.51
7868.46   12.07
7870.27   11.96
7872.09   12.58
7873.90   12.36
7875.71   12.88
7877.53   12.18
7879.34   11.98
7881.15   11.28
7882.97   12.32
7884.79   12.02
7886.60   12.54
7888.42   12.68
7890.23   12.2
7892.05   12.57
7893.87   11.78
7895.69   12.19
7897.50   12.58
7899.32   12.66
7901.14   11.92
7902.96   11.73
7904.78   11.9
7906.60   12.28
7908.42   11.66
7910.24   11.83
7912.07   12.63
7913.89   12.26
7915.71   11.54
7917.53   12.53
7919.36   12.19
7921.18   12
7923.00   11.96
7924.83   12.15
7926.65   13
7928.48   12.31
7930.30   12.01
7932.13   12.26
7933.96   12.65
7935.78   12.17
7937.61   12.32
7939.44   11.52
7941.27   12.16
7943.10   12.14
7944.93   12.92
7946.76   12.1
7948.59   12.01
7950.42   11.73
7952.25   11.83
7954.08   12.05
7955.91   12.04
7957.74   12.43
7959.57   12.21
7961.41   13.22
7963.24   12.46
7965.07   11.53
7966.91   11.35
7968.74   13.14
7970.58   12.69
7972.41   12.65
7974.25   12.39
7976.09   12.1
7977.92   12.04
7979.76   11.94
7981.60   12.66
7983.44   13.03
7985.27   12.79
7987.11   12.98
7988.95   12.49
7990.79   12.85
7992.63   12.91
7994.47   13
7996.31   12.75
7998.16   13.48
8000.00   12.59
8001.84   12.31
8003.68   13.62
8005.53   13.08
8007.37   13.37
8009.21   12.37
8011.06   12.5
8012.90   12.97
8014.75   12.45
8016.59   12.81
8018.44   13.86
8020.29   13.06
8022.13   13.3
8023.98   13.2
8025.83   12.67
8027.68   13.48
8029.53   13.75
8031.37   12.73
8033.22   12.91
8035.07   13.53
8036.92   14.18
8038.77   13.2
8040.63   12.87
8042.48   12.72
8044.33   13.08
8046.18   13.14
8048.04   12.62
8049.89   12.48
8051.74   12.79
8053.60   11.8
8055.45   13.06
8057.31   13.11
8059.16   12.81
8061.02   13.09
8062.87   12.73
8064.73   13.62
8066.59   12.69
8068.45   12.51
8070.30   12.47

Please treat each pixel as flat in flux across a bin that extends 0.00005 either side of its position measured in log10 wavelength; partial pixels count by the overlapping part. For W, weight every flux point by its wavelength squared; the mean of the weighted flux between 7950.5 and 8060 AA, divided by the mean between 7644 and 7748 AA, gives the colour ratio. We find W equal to 1.22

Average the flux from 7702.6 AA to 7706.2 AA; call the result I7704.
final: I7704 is 10.5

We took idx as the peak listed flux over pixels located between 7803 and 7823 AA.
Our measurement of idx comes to 12.21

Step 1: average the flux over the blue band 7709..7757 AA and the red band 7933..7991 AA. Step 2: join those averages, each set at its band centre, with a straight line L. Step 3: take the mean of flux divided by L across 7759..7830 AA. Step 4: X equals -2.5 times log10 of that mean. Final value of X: 0.02 mag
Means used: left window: 11.5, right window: 12.3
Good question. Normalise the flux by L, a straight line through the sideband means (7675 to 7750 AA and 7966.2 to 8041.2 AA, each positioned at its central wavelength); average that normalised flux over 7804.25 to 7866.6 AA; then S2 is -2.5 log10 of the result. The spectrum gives 0.03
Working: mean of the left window 11.3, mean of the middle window 11.7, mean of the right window 12.9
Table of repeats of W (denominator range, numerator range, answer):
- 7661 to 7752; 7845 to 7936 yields 1.14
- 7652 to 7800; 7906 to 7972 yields 1.14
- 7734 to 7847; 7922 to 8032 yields 1.15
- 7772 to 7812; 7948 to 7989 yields 1.12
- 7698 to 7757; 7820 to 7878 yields 1.09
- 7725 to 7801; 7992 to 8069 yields 1.20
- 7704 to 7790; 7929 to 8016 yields 1.16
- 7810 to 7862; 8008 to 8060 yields 1.17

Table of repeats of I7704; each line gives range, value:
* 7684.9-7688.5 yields 11.6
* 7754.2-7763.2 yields 11.3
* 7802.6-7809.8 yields 11.5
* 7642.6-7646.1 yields 11.3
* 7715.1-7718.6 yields 11.3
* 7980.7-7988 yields 12.9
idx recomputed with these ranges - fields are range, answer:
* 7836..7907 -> 13.72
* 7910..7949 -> 13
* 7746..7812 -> 13.32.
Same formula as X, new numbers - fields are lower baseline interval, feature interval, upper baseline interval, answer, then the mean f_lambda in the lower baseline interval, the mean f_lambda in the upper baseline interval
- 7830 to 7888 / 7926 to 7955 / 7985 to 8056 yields 0.02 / 11.9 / 13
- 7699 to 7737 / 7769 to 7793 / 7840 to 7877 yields 0.02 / 11.3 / 12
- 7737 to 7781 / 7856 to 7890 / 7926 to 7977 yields -0.04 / 11.4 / 12.3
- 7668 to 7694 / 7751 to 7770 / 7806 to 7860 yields 0.03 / 11.2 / 11.6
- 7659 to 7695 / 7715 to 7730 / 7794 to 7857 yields -0.08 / 11.1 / 11.6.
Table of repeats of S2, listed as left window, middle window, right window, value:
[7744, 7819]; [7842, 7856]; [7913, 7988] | 0.01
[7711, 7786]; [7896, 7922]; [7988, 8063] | 0.02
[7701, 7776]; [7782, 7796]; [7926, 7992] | 0.03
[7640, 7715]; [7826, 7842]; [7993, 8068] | 0.05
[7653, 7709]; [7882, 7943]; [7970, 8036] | 0.01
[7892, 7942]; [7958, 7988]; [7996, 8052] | 0.01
